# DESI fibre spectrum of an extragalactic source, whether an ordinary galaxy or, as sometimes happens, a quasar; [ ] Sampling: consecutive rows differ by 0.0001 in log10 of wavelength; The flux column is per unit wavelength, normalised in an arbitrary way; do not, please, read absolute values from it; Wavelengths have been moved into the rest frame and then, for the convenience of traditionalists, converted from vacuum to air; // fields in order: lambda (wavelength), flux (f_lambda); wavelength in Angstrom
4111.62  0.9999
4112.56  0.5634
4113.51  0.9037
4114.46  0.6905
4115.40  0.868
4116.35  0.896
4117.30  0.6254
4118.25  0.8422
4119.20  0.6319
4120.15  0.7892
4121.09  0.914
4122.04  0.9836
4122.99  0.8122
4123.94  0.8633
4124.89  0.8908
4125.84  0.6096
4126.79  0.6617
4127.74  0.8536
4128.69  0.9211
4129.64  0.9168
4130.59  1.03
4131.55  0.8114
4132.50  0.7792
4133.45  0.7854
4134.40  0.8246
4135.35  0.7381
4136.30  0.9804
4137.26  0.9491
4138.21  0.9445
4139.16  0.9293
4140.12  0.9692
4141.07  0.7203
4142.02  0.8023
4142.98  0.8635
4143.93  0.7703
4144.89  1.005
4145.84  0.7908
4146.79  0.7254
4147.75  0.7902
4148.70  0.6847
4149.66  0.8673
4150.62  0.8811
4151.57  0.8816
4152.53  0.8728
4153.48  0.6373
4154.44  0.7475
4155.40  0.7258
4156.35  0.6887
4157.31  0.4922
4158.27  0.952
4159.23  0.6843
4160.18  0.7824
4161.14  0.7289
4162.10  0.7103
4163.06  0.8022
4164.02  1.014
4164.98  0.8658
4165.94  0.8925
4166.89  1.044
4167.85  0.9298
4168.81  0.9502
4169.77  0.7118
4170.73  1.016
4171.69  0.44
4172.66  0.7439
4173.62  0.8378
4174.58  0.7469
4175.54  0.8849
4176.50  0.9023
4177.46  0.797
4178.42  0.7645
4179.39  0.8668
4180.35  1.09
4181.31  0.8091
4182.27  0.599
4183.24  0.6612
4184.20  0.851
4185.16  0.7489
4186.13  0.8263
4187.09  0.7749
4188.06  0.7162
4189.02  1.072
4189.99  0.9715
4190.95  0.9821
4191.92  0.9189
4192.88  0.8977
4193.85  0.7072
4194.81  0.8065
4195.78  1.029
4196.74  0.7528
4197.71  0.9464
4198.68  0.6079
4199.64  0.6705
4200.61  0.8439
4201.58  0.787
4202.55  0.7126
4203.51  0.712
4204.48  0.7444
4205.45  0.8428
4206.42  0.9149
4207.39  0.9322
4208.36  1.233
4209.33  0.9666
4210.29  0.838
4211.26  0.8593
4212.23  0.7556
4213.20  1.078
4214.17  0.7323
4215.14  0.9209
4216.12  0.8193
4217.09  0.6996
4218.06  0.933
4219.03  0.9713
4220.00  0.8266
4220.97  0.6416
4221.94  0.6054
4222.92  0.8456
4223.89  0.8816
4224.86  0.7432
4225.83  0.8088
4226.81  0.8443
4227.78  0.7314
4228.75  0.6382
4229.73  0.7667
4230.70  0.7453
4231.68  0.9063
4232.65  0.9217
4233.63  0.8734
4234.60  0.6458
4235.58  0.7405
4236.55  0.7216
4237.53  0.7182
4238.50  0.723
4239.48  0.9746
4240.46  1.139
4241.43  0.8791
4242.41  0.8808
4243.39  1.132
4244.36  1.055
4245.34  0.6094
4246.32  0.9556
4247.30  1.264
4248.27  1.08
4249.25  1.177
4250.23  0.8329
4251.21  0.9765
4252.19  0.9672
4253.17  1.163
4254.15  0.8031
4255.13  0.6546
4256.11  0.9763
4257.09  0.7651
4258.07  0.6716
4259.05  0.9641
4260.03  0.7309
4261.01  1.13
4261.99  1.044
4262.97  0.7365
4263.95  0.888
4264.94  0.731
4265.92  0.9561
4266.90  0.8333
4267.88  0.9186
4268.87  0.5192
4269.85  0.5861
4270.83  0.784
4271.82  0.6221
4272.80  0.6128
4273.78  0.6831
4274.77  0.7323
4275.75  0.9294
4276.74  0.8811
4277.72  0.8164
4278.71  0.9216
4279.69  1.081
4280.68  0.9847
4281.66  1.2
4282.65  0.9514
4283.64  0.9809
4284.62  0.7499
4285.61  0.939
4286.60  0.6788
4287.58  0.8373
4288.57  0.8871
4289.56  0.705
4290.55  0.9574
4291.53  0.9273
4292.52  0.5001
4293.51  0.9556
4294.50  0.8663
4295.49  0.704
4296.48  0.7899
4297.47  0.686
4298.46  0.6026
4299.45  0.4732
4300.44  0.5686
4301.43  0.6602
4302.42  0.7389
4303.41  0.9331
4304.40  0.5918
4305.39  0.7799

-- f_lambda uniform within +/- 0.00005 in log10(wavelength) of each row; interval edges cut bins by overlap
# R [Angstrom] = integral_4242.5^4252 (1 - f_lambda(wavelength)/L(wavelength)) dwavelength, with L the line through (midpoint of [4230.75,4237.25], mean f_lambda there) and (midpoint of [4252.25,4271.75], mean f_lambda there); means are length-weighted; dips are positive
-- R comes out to -2.22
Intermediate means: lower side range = 0.794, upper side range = 0.833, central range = 1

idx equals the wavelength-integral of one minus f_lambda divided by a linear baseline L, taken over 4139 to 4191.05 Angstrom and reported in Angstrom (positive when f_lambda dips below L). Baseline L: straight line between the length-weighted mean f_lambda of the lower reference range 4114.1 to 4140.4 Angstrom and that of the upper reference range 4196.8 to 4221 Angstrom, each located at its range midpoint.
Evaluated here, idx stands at 1.5 Angstrom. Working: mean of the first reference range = 0.839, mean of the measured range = 0.817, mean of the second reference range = 0.842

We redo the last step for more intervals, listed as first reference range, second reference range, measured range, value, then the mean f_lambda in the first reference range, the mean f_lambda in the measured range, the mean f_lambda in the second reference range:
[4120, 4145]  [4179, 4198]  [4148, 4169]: 1.1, 0.855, 0.809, 0.851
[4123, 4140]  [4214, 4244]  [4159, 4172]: 0.1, 0.853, 0.835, 0.822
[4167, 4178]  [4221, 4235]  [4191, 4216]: -1.6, 0.822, 0.85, 0.779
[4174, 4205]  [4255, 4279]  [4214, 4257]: -2.8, 0.819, 0.862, 0.805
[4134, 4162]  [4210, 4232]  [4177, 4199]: -0.8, 0.806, 0.836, 0.807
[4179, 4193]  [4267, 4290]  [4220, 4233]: 1.0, 0.851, 0.776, 0.827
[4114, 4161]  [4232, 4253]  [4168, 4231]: 3.8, 0.813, 0.823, 0.921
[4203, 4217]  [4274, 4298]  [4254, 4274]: 1.7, 0.877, 0.792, 0.858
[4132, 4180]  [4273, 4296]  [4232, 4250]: -1.5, 0.819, 0.915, 0.861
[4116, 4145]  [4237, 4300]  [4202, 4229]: 0.6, 0.84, 0.831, 0.857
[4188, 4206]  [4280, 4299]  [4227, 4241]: 0.5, 0.83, 0.805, 0.838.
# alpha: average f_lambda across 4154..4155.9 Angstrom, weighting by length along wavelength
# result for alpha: 0.737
